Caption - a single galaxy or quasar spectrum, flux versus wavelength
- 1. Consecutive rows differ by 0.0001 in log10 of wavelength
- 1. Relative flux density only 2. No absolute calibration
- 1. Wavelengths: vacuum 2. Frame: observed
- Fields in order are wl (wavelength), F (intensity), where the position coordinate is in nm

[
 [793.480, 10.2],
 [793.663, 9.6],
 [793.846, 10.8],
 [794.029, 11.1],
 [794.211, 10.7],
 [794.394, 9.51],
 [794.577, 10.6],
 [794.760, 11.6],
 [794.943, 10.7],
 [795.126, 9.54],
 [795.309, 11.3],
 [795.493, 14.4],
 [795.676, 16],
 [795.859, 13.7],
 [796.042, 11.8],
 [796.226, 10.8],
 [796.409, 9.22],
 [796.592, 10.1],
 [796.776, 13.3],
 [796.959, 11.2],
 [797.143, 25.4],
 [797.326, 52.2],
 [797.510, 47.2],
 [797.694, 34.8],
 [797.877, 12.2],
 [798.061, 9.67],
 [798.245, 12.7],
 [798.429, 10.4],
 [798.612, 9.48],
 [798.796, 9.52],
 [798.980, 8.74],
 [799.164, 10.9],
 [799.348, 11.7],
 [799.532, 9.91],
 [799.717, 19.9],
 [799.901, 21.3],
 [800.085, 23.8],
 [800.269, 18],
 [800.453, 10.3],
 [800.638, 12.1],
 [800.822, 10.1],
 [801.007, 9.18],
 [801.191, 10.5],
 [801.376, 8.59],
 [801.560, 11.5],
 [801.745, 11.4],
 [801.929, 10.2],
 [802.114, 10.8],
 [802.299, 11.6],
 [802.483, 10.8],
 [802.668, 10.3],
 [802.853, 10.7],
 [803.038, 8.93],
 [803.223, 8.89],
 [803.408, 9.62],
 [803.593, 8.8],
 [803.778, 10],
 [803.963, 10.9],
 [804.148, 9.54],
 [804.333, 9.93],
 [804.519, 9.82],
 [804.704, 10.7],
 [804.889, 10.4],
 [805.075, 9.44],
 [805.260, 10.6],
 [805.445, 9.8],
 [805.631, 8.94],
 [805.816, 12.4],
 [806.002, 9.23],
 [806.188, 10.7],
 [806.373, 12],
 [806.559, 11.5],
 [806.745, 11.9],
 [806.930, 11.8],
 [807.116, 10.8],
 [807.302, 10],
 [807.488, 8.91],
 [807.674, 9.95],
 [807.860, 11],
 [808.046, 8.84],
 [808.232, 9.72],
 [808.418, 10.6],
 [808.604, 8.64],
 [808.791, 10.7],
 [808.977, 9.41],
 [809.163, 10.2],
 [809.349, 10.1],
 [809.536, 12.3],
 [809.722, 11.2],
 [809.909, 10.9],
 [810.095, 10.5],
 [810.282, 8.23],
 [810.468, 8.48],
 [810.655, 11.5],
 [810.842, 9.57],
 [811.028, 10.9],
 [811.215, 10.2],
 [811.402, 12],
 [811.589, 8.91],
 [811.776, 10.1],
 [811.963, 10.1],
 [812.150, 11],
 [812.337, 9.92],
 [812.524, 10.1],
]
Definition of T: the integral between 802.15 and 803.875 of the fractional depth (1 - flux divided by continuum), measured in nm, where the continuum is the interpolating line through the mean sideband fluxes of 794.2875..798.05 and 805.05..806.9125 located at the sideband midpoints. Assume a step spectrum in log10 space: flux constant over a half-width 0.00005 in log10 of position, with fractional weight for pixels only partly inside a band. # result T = 0.366 nm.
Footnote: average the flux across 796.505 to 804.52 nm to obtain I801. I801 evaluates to 14.1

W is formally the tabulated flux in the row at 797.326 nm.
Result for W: 52.2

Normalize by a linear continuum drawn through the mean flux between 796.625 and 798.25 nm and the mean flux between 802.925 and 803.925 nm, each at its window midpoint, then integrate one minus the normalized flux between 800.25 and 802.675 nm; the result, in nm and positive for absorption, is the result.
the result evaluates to 0.55 nm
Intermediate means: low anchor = 24.4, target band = 10.9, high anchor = 9.37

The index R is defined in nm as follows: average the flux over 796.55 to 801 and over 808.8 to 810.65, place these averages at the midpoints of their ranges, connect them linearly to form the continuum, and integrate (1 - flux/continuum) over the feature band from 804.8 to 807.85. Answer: 0.45 nm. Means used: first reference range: 17.2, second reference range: 10.2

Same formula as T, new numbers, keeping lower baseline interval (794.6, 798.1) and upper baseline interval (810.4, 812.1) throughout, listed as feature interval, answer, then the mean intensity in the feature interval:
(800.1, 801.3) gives 0.24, 12.4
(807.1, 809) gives 0.32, 9.85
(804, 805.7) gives 0.44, 9.95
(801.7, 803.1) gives 0.39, 10.6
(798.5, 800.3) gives 0.21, 14.2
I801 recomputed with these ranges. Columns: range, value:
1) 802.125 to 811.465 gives 10.3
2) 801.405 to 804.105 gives 10.3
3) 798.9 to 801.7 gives 13.1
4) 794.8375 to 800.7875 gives 15.9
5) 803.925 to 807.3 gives 10.6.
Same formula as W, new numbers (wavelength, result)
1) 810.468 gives 8.48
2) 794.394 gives 9.51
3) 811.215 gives 10.2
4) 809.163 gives 10.2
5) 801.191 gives 10.5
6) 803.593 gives 8.8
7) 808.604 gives 8.64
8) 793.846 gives 10.8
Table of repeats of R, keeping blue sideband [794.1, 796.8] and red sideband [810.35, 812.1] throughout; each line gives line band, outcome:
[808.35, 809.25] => 0.04 nm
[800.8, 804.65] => 0.28 nm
